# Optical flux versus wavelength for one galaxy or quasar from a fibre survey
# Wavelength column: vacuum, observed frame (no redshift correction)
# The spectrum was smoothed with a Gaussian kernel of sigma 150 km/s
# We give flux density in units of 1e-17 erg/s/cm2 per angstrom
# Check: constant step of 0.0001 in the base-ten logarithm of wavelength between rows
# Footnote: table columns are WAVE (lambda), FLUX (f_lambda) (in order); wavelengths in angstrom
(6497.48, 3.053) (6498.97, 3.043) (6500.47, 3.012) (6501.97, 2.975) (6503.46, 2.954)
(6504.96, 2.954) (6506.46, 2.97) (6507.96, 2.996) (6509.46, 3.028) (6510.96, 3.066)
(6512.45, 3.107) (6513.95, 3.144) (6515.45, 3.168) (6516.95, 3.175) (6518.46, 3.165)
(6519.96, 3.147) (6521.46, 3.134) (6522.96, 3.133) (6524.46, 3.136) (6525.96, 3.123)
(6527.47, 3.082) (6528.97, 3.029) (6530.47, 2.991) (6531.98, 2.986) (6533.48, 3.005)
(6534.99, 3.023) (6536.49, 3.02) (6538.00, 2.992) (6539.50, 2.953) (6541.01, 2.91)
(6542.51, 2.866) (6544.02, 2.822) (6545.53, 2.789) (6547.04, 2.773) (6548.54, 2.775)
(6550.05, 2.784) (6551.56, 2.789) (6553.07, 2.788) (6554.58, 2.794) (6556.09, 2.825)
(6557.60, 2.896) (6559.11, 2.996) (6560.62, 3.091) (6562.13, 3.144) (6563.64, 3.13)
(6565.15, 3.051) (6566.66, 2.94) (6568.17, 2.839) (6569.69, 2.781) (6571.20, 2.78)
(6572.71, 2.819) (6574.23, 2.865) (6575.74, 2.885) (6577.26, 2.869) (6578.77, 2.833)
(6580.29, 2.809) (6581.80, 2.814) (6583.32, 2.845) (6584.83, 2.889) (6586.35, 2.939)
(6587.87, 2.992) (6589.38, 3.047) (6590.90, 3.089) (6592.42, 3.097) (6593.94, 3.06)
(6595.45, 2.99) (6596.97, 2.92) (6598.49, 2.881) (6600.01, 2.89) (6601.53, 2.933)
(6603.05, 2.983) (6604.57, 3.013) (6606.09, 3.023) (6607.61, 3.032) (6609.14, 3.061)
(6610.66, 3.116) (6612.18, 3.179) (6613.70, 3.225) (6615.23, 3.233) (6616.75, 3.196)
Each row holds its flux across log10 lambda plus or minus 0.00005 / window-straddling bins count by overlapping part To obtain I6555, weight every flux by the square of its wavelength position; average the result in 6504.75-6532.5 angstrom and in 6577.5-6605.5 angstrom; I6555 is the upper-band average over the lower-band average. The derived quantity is 1.0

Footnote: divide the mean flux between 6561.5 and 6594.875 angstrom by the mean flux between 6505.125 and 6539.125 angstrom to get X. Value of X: 1.0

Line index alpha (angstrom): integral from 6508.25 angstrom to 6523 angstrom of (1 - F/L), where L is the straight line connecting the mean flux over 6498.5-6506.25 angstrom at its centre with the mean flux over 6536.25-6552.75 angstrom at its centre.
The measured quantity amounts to -0.9 angstrom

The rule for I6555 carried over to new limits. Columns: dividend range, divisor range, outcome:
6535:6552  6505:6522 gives 0.94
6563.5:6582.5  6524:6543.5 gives 0.97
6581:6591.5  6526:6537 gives 0.99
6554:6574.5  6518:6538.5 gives 0.96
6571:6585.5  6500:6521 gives 0.95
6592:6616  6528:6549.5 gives 1.06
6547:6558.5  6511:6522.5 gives 0.90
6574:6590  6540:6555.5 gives 1.04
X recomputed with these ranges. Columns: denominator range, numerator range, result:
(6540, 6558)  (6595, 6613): 1.07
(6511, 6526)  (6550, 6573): 0.93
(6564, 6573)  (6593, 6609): 1.03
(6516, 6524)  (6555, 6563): 0.95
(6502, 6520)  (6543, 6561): 0.93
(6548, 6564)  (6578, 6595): 1.01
